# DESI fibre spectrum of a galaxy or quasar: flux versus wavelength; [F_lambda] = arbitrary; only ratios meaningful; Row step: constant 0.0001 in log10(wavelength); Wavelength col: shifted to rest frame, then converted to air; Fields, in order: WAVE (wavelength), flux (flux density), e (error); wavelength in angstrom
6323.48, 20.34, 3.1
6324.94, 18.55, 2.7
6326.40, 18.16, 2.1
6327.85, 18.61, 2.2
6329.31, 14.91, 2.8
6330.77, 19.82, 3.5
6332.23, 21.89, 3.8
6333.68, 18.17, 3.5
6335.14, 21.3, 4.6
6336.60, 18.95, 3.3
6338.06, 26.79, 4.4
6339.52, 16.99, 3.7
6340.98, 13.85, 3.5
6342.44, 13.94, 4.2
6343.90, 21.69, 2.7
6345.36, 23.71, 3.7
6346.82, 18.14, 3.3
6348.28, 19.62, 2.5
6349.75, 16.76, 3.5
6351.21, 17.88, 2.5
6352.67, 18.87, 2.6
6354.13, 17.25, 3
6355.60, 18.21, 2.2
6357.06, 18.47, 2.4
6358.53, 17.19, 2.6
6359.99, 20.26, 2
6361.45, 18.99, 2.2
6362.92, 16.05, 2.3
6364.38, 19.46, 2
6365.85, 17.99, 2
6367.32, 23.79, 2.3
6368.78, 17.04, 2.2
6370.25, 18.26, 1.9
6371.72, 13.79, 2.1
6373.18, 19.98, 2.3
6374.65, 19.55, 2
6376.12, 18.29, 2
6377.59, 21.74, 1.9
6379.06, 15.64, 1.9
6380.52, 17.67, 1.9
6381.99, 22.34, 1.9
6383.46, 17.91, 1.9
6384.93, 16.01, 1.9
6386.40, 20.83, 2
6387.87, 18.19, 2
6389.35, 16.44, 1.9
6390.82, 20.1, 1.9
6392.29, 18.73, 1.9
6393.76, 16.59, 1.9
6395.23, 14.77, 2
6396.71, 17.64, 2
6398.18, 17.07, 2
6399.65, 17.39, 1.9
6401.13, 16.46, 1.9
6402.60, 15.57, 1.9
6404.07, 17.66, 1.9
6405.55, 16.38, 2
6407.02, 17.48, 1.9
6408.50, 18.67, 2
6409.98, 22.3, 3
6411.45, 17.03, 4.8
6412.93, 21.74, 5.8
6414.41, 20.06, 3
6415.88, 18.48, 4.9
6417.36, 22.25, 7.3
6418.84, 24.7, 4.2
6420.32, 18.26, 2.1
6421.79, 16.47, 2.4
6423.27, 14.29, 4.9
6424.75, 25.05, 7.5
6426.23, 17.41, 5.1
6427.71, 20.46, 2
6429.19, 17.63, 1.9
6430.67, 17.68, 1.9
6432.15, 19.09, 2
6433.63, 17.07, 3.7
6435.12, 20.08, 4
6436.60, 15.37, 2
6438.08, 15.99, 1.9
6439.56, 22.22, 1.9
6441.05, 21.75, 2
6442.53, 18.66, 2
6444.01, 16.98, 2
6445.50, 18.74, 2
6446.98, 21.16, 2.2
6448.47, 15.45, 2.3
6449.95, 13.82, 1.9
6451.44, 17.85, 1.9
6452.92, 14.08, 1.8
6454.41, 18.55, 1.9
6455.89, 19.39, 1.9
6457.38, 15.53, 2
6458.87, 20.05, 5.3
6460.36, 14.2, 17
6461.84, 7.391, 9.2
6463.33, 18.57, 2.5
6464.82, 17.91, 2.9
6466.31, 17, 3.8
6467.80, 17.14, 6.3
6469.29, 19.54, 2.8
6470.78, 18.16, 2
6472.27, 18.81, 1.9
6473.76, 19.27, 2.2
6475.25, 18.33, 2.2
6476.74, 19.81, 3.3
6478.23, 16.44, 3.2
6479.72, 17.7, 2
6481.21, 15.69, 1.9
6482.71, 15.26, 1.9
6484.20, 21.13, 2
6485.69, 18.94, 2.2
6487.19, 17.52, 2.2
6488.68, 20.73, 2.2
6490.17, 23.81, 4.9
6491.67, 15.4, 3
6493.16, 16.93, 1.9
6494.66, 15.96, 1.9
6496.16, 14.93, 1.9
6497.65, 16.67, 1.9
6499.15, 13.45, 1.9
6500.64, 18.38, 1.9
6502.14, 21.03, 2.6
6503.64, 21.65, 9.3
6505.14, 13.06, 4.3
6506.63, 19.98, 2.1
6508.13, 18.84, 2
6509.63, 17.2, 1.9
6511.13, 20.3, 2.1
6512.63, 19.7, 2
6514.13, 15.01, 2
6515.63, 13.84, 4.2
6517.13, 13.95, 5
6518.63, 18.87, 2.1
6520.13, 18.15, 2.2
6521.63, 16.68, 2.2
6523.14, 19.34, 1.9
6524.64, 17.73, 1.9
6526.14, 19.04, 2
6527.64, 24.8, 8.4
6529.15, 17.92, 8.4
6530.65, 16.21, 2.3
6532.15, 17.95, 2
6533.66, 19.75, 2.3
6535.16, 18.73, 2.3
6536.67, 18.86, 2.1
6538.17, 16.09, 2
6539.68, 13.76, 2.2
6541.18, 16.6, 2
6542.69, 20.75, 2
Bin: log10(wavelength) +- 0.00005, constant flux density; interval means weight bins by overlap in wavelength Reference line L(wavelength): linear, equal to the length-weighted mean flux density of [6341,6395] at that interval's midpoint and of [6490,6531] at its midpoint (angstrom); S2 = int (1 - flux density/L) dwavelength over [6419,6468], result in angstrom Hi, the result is 1.01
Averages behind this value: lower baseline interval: 18.4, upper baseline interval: 17.7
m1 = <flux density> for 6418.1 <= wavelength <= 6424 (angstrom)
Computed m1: 18.4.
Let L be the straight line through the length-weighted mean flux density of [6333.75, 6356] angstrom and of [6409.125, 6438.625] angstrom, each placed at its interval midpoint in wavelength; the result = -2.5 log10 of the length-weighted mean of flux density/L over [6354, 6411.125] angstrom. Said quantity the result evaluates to 0.05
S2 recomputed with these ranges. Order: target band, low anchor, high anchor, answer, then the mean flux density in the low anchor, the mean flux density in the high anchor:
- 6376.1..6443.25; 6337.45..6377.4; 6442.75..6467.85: -3.67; 18.6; 16.7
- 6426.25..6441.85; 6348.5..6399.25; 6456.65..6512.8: -0.65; 18.2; 17.7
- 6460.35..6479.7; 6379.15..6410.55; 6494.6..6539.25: 0.61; 17.8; 17.8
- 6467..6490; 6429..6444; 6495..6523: -0.78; 18.5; 17.3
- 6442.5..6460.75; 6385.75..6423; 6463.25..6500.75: 0.77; 18.4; 17.8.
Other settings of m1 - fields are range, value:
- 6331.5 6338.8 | 21.4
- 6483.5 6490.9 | 20.4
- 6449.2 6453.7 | 15.3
